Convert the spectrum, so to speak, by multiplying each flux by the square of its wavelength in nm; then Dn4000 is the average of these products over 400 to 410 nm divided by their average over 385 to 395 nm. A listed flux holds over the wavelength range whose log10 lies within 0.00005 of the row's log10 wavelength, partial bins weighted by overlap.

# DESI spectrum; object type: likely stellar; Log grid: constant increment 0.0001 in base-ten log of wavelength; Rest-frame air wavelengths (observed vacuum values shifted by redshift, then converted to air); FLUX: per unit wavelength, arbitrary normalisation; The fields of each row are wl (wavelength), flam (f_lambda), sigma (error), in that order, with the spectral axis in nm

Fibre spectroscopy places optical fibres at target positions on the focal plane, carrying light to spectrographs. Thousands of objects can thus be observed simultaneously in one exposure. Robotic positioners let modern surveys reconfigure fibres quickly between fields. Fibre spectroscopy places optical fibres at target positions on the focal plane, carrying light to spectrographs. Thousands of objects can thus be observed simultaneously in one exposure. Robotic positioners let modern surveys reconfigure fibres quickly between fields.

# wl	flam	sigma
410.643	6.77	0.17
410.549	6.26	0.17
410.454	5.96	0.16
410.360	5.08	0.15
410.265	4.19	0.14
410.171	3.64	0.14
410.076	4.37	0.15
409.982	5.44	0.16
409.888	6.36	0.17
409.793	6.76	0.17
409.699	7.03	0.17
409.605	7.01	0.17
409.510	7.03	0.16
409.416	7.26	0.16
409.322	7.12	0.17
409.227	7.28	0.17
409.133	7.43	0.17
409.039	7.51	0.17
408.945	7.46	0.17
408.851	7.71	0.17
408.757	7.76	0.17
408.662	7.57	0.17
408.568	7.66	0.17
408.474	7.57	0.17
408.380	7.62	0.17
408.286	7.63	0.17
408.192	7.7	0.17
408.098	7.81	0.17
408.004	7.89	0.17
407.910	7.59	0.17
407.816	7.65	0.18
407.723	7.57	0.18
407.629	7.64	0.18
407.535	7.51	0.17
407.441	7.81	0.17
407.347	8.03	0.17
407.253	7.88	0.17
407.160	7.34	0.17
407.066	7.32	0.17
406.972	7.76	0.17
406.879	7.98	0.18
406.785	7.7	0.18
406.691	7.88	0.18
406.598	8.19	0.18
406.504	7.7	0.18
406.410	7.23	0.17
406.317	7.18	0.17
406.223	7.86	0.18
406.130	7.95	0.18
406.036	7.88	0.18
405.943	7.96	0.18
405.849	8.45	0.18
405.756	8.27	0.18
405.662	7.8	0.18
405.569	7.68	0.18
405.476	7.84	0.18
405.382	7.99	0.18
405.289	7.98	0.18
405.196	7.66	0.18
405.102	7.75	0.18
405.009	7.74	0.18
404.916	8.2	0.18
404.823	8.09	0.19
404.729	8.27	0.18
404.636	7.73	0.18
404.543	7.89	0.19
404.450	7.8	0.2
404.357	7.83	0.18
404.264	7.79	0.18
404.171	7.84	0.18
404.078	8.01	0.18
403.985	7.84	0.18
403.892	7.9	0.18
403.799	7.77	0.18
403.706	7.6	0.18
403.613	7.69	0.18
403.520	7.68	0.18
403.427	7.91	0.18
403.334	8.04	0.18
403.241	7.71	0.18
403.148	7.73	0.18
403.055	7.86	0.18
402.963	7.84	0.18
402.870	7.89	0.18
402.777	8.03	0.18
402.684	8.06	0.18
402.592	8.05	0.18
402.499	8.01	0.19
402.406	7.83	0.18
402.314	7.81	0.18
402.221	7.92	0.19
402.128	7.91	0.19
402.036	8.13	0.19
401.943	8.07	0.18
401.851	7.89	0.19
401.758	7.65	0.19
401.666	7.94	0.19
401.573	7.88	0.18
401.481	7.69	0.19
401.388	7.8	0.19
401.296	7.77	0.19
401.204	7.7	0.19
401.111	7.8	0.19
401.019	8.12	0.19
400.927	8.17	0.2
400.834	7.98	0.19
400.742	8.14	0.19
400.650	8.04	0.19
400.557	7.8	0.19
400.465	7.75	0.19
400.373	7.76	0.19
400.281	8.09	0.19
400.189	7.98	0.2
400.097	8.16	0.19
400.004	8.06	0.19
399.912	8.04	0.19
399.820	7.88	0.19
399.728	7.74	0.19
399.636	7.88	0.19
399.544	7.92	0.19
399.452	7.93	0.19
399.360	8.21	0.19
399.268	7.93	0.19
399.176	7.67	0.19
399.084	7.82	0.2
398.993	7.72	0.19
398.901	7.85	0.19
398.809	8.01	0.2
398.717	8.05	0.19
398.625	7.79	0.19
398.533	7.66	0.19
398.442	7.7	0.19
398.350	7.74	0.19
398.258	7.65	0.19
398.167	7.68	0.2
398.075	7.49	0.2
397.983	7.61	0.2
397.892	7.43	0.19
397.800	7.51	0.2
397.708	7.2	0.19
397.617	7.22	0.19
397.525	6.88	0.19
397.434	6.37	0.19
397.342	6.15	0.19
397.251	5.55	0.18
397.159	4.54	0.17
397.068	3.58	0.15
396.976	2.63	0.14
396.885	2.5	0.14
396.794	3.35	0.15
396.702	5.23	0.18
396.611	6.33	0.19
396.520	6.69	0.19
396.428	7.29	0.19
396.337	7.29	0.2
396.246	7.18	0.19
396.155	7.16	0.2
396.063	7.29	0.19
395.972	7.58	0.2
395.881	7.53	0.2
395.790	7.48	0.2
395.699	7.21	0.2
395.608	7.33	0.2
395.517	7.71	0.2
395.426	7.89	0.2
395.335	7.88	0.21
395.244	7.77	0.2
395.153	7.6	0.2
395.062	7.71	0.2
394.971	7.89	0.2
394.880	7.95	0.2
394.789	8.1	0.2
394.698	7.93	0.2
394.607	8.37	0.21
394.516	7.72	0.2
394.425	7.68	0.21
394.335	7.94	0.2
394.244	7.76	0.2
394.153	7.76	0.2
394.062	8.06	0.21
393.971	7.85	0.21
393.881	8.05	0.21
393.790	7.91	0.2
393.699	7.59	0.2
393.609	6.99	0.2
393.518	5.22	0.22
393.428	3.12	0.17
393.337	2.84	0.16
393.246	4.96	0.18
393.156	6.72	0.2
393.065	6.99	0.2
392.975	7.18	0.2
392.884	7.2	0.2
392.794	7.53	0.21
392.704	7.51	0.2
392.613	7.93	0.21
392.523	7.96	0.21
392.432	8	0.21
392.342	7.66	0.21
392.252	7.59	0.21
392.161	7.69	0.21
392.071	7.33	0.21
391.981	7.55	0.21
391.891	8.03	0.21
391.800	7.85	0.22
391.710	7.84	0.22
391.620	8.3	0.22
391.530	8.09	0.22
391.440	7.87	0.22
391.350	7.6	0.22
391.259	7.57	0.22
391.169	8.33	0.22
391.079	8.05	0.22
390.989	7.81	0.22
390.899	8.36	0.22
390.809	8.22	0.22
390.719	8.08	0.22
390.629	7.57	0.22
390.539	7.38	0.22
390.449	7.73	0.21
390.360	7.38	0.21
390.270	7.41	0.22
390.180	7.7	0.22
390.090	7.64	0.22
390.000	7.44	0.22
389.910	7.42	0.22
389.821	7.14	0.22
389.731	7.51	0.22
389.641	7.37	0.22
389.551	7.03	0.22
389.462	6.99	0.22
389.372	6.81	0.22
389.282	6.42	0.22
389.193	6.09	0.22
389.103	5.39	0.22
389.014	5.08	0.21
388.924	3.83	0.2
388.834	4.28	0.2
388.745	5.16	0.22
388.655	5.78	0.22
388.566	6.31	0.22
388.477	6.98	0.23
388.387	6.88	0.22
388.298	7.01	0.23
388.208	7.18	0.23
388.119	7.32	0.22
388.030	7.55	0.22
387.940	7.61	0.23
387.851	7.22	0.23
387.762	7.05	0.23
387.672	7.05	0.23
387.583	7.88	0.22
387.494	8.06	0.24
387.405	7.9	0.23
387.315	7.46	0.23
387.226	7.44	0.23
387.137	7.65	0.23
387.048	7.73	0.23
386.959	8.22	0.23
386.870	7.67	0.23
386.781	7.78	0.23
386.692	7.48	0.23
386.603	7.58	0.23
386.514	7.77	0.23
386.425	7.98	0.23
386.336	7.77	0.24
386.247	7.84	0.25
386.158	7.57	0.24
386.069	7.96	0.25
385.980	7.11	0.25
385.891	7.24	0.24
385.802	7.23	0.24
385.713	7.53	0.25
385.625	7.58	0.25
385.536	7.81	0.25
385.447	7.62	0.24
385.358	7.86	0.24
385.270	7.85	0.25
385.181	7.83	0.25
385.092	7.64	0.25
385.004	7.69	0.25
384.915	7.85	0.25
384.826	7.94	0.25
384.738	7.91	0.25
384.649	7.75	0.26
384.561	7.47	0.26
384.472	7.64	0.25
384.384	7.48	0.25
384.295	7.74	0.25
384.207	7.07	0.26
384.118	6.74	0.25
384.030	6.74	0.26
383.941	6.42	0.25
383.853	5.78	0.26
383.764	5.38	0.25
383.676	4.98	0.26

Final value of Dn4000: 1.14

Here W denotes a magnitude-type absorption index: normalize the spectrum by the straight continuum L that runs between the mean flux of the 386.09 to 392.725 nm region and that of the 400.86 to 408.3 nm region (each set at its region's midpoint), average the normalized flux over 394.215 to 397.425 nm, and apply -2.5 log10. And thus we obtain 0.12 mag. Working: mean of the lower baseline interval 7.35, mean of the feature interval 6.78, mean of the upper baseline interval 7.84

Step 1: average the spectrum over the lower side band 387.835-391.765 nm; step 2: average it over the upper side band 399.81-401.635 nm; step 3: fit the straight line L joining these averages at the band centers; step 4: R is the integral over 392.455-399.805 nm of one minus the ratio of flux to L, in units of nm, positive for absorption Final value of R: 0.49 nm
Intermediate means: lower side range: 7.11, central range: 7.08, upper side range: 7.93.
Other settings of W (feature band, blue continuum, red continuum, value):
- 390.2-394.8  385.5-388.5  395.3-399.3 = -0.04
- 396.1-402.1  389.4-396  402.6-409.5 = 0.05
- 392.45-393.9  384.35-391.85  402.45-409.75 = 0.13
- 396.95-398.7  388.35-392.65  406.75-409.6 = 0.10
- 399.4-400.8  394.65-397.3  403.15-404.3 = -0.10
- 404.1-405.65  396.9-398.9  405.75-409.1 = -0.06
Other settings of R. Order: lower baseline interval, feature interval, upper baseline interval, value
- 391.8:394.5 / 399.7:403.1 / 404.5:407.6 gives -0.15 nm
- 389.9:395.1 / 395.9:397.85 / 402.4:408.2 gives 0.41 nm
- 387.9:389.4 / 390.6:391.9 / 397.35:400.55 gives -0.28 nm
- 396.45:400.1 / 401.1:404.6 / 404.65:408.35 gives -0.21 nm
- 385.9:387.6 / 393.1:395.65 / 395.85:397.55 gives -0.40 nm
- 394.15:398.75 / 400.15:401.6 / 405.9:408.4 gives -0.12 nm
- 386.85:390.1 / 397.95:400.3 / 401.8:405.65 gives -0.08 nm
